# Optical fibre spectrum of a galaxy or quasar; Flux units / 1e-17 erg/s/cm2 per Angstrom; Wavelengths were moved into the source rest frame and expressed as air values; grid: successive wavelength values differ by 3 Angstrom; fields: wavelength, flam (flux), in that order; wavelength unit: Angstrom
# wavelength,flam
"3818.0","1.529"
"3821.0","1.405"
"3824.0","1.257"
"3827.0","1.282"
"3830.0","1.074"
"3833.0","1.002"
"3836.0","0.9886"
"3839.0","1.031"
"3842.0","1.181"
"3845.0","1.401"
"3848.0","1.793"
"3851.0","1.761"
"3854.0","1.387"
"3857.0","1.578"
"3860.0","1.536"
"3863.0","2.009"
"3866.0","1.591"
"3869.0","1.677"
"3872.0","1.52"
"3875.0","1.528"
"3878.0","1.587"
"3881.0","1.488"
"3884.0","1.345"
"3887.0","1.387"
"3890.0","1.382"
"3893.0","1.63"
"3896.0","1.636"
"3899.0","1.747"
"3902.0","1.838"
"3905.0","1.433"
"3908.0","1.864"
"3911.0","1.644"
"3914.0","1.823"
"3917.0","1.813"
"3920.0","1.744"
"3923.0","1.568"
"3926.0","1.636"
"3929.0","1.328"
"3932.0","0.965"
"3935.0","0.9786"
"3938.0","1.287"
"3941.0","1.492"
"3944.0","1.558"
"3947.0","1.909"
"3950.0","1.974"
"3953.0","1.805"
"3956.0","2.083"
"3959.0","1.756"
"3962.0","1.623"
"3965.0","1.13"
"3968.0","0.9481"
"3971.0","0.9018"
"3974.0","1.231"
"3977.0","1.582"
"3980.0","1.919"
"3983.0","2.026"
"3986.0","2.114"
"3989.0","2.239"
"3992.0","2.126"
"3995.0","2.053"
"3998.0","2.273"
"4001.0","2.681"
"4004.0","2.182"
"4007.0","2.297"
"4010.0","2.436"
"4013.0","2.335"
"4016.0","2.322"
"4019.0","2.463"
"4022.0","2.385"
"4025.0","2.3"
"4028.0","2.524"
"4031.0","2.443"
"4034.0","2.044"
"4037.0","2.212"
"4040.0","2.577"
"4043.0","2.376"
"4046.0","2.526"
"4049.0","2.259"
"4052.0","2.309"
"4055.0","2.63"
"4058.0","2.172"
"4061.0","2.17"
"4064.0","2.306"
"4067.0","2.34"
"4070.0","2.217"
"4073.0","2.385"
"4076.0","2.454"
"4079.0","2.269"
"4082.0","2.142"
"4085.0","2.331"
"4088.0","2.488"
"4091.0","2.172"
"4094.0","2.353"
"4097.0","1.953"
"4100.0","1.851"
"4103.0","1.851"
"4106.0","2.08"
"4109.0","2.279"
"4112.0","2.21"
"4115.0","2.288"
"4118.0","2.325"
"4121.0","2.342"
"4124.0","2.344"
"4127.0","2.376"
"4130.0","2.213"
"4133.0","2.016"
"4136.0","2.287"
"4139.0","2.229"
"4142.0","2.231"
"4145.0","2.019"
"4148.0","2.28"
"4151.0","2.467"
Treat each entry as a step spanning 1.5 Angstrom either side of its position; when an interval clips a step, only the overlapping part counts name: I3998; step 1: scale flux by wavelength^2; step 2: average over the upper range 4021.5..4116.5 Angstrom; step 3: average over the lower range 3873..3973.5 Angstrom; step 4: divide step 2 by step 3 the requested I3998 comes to 1.6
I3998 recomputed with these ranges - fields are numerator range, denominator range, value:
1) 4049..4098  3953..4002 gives 1.35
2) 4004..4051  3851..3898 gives 1.63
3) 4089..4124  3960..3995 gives 1.41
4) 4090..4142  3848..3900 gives 1.56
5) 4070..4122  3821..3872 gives 1.78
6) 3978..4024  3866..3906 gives 1.53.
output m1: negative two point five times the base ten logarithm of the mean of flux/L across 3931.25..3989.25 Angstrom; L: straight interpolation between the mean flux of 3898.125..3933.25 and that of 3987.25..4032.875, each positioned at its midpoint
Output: 0.24 mag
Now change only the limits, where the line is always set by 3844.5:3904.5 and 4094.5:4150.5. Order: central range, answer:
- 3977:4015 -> -0.17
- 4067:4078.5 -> -0.14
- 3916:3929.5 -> 0.05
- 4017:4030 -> -0.23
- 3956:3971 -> 0.28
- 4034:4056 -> -0.19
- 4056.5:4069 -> -0.10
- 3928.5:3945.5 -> 0.35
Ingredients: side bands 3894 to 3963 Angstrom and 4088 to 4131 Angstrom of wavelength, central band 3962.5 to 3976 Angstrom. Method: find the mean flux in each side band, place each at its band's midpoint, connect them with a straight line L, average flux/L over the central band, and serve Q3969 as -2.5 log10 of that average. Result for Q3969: 0.495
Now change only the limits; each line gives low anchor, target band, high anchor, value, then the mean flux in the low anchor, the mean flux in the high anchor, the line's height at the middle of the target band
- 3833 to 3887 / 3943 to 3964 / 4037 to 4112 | 0.01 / 1.48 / 2.27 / 1.82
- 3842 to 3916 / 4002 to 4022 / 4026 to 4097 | -0.11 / 1.6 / 2.33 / 2.13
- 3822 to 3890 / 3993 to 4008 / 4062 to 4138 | -0.20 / 1.43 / 2.23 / 1.9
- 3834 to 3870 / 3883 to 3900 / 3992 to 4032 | 0.12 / 1.49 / 2.35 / 1.7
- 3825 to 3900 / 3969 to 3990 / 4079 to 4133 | 0.09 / 1.46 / 2.21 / 1.82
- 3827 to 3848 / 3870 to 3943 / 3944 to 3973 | -0.10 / 1.17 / 1.56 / 1.4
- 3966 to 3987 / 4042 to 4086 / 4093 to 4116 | -0.21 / 1.51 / 2.1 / 1.91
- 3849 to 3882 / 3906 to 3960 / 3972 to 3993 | 0.09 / 1.61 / 1.86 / 1.76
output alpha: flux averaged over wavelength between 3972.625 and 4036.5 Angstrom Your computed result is 2.19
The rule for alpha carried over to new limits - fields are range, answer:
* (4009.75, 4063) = 2.36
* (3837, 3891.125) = 1.51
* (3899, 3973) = 1.55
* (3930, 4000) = 1.66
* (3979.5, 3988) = 2.04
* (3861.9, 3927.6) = 1.63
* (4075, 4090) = 2.33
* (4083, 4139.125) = 2.21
